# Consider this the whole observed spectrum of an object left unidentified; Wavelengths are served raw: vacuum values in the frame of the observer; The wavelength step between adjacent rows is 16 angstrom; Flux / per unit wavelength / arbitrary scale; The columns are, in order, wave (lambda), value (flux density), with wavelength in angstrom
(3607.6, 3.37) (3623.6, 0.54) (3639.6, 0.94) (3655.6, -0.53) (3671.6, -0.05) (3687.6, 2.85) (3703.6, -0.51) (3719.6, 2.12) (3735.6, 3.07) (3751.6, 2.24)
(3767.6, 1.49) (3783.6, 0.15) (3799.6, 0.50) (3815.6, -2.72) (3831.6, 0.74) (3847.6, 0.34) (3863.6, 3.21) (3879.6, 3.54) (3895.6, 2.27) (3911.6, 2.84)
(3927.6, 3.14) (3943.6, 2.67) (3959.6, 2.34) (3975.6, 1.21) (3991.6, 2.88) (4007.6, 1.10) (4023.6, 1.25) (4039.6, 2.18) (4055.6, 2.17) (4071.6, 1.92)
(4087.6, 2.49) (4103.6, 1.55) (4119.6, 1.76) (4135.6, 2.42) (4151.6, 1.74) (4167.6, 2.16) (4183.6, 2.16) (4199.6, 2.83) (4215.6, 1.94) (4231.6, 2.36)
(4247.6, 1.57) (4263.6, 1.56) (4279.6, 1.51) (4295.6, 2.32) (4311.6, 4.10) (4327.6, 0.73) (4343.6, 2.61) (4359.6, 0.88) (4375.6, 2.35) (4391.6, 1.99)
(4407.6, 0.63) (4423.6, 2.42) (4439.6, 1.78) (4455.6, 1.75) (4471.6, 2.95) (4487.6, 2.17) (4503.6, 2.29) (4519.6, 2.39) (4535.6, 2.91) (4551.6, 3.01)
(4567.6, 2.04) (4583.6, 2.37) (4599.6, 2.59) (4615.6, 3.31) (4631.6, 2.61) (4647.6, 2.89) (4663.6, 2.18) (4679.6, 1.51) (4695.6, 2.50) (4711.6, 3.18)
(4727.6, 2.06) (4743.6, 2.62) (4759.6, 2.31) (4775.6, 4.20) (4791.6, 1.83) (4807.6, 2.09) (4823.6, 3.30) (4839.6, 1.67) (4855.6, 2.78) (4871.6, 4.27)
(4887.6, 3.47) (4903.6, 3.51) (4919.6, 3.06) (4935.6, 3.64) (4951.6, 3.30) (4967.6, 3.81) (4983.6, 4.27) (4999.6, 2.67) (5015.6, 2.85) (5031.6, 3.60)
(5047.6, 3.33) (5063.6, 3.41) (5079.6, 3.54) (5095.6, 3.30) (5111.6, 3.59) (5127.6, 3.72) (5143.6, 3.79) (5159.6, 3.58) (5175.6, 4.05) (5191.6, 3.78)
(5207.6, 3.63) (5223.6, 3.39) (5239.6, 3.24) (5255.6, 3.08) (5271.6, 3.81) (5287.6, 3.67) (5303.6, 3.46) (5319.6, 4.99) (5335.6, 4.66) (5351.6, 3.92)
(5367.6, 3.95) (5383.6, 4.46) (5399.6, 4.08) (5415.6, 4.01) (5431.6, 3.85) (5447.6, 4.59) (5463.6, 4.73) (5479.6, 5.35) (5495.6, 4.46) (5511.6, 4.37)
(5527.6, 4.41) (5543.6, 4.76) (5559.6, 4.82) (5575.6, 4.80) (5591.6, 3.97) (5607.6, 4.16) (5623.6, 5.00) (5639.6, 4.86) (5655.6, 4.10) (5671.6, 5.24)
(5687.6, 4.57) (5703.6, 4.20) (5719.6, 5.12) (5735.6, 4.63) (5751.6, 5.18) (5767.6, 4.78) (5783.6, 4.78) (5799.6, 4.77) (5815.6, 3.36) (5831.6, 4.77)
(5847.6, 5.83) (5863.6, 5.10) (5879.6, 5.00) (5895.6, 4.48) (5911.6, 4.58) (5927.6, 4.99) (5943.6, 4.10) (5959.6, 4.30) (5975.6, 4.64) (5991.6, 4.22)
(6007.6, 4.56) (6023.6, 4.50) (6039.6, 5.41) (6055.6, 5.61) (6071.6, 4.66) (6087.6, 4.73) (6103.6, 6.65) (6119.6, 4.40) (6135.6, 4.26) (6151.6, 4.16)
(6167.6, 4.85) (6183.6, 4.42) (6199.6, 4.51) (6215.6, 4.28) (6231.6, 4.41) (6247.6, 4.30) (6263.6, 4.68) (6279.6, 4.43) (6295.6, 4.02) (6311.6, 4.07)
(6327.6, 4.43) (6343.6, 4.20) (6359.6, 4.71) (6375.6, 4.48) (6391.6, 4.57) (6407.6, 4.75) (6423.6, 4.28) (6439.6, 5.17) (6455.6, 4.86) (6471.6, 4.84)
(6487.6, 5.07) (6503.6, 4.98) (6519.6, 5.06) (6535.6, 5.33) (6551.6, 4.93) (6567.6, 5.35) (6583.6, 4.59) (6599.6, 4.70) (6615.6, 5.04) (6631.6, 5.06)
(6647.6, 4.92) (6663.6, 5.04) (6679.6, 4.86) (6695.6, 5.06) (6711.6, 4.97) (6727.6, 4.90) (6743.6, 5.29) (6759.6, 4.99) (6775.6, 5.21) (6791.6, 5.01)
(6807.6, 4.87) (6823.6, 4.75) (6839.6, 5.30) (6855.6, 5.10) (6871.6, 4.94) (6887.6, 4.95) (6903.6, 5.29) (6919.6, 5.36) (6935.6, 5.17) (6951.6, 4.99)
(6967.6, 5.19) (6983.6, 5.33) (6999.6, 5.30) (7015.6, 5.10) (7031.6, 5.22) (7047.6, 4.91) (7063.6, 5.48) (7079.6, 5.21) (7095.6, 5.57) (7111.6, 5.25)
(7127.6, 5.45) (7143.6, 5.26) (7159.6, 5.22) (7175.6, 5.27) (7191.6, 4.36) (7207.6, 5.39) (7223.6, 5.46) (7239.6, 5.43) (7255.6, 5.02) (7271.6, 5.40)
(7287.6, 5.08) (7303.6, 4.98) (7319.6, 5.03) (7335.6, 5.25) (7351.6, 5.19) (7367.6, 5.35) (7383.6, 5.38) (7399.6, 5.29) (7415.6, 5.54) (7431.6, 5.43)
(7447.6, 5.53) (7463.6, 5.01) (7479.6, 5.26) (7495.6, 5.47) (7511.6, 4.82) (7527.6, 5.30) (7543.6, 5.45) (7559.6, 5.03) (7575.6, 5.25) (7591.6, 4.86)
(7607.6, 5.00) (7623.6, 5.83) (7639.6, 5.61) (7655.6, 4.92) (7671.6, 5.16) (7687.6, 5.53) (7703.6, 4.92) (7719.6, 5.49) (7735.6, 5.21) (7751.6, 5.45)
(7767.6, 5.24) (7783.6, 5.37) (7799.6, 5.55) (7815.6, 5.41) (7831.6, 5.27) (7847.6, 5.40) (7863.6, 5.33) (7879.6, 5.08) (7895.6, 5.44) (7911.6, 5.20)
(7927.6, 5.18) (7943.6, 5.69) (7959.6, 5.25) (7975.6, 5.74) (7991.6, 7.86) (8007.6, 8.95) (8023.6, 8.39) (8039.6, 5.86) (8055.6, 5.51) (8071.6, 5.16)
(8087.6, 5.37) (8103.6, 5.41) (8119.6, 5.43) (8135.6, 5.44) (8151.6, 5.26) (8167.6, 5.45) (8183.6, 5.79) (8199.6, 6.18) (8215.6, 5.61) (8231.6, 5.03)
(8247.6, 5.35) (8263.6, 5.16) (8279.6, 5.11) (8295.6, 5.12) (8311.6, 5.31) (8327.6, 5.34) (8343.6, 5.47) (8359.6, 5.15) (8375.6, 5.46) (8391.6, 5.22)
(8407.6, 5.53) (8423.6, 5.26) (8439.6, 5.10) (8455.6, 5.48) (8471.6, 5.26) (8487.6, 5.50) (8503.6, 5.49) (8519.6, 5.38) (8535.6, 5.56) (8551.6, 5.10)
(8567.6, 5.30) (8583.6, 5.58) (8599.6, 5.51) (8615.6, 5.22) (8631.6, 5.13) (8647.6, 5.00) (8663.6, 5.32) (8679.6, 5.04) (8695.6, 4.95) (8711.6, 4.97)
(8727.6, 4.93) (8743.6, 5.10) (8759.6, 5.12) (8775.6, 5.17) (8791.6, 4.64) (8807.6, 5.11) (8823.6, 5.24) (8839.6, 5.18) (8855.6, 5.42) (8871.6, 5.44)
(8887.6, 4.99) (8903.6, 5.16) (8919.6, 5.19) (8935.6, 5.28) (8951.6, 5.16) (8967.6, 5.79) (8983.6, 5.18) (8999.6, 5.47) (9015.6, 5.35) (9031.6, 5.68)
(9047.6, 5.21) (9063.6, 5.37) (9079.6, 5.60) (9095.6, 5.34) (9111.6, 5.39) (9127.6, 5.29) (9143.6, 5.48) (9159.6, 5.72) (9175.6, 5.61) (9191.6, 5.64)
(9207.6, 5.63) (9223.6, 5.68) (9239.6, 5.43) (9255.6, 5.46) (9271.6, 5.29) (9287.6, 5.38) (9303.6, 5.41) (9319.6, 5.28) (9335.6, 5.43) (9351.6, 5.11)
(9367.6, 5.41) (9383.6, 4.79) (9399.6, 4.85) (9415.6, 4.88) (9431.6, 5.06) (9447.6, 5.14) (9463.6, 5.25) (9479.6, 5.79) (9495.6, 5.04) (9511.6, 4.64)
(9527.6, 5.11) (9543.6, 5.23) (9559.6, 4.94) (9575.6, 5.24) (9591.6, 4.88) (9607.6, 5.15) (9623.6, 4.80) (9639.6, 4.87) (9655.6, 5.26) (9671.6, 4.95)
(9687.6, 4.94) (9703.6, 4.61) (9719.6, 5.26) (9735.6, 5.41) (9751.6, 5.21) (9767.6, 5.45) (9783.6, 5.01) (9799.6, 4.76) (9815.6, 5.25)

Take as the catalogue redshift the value 0.22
